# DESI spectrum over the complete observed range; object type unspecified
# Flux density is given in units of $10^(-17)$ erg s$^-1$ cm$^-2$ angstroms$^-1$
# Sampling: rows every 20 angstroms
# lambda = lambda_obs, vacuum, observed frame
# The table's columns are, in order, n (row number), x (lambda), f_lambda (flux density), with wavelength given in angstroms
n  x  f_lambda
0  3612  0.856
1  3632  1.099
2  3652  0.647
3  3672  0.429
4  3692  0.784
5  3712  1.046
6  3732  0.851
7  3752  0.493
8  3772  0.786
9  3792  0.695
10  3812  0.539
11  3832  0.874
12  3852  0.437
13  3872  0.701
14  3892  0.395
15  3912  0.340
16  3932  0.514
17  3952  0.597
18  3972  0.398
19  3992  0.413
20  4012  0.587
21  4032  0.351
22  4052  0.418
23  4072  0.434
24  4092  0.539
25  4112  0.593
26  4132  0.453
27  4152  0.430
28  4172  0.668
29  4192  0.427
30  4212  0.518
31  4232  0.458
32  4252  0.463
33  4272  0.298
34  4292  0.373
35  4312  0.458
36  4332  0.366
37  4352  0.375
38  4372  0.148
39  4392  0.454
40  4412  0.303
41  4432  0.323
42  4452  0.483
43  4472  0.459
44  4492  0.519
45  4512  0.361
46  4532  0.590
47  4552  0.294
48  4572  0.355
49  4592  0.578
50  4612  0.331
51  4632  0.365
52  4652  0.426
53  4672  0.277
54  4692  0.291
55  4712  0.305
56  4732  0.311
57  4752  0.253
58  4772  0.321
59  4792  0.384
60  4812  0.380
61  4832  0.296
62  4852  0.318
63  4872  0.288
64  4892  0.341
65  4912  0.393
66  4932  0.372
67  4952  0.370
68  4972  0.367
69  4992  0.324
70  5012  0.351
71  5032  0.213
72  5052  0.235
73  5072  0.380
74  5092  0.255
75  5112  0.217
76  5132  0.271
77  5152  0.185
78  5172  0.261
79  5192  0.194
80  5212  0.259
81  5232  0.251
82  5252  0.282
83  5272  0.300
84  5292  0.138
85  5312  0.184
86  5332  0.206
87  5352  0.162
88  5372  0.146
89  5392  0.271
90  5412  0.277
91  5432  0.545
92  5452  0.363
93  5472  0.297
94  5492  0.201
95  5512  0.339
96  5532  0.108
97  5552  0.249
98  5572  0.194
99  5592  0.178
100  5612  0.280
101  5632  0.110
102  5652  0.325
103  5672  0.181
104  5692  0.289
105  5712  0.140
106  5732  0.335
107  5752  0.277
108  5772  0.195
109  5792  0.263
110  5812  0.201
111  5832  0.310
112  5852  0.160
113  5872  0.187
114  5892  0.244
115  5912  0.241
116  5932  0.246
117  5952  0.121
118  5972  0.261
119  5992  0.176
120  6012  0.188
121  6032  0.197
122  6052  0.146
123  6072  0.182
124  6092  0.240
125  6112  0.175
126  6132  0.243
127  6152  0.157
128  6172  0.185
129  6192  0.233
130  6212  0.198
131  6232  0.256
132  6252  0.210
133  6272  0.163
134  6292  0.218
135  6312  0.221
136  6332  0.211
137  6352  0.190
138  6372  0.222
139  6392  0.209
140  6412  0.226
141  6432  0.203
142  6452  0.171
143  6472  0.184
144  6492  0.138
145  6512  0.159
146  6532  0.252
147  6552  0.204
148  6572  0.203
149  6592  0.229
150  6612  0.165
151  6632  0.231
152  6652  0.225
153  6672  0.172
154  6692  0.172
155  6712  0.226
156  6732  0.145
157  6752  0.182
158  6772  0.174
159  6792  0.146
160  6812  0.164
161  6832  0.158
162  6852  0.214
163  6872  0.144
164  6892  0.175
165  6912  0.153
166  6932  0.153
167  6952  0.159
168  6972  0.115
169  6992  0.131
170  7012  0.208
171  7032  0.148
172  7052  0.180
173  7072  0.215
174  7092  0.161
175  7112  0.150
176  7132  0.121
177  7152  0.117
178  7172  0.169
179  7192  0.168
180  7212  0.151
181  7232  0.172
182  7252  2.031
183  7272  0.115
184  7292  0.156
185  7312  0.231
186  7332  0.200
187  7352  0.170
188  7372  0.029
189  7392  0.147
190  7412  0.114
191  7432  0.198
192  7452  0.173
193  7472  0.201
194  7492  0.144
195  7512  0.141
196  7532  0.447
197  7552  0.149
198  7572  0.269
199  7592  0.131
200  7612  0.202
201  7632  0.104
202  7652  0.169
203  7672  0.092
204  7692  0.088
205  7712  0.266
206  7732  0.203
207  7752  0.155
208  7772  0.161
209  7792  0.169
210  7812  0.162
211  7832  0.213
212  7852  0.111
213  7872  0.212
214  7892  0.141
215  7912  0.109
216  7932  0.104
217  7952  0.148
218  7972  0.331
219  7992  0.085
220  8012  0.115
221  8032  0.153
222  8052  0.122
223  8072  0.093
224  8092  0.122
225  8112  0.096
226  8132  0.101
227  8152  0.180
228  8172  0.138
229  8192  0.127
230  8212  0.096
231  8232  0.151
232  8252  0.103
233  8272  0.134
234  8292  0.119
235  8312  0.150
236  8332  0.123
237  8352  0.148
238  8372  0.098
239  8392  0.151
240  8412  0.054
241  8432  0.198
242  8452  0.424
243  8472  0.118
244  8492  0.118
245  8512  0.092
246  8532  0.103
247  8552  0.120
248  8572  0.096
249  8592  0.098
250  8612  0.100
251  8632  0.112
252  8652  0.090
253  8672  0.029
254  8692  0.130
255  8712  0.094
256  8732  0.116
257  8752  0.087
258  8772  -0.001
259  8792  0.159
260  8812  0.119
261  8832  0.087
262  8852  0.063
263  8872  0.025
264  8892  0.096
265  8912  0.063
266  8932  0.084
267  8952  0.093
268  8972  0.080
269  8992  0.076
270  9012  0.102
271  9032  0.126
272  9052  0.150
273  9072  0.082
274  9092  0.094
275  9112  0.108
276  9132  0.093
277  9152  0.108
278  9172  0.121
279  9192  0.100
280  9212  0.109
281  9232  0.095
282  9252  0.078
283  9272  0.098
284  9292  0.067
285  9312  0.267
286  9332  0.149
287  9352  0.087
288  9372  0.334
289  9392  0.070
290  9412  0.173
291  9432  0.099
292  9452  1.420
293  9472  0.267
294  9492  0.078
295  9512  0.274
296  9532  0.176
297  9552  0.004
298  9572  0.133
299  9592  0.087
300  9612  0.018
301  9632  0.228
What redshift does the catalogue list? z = 0.945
